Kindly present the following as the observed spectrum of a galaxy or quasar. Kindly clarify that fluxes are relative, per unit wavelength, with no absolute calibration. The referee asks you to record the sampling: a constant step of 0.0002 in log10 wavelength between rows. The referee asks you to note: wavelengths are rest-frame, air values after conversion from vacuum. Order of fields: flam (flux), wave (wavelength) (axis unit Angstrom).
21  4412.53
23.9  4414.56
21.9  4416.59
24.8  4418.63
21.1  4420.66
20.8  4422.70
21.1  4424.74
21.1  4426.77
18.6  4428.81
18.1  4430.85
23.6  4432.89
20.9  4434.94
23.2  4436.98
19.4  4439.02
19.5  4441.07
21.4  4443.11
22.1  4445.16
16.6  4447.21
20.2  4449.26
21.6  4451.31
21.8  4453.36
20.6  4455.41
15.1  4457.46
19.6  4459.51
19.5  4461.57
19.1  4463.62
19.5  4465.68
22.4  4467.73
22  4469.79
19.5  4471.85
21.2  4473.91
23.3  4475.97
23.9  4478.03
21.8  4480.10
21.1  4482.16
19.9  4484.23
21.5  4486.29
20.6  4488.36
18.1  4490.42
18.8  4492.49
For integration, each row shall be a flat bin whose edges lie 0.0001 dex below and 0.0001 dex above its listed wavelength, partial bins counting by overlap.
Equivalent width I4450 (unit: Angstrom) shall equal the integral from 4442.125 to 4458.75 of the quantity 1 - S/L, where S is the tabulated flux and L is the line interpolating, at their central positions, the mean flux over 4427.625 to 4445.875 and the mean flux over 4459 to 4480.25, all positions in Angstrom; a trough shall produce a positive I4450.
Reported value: 0.8 Angstrom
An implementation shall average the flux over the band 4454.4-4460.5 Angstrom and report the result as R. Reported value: 18.4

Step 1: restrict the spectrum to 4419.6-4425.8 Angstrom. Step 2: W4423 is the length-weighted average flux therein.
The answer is 21.1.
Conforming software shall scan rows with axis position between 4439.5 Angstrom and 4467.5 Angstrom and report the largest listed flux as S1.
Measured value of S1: 22.1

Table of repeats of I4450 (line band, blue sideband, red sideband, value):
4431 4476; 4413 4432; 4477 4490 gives 1.80 Angstrom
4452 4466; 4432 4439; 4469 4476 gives 1.42 Angstrom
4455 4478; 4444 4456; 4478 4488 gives 0.66 Angstrom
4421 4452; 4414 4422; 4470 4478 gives 2.61 Angstrom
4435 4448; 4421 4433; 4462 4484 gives 0.10 Angstrom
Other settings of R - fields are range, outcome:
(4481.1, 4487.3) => 20.8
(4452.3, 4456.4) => 21.2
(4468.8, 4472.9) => 20.7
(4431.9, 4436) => 22.2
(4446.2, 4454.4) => 20.1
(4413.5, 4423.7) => 22.5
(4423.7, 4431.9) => 19.8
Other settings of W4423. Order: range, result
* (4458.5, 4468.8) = 20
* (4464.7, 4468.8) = 21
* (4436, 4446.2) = 21.1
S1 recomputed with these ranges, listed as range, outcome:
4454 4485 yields 23.9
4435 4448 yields 23.2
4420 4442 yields 23.6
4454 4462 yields 20.6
